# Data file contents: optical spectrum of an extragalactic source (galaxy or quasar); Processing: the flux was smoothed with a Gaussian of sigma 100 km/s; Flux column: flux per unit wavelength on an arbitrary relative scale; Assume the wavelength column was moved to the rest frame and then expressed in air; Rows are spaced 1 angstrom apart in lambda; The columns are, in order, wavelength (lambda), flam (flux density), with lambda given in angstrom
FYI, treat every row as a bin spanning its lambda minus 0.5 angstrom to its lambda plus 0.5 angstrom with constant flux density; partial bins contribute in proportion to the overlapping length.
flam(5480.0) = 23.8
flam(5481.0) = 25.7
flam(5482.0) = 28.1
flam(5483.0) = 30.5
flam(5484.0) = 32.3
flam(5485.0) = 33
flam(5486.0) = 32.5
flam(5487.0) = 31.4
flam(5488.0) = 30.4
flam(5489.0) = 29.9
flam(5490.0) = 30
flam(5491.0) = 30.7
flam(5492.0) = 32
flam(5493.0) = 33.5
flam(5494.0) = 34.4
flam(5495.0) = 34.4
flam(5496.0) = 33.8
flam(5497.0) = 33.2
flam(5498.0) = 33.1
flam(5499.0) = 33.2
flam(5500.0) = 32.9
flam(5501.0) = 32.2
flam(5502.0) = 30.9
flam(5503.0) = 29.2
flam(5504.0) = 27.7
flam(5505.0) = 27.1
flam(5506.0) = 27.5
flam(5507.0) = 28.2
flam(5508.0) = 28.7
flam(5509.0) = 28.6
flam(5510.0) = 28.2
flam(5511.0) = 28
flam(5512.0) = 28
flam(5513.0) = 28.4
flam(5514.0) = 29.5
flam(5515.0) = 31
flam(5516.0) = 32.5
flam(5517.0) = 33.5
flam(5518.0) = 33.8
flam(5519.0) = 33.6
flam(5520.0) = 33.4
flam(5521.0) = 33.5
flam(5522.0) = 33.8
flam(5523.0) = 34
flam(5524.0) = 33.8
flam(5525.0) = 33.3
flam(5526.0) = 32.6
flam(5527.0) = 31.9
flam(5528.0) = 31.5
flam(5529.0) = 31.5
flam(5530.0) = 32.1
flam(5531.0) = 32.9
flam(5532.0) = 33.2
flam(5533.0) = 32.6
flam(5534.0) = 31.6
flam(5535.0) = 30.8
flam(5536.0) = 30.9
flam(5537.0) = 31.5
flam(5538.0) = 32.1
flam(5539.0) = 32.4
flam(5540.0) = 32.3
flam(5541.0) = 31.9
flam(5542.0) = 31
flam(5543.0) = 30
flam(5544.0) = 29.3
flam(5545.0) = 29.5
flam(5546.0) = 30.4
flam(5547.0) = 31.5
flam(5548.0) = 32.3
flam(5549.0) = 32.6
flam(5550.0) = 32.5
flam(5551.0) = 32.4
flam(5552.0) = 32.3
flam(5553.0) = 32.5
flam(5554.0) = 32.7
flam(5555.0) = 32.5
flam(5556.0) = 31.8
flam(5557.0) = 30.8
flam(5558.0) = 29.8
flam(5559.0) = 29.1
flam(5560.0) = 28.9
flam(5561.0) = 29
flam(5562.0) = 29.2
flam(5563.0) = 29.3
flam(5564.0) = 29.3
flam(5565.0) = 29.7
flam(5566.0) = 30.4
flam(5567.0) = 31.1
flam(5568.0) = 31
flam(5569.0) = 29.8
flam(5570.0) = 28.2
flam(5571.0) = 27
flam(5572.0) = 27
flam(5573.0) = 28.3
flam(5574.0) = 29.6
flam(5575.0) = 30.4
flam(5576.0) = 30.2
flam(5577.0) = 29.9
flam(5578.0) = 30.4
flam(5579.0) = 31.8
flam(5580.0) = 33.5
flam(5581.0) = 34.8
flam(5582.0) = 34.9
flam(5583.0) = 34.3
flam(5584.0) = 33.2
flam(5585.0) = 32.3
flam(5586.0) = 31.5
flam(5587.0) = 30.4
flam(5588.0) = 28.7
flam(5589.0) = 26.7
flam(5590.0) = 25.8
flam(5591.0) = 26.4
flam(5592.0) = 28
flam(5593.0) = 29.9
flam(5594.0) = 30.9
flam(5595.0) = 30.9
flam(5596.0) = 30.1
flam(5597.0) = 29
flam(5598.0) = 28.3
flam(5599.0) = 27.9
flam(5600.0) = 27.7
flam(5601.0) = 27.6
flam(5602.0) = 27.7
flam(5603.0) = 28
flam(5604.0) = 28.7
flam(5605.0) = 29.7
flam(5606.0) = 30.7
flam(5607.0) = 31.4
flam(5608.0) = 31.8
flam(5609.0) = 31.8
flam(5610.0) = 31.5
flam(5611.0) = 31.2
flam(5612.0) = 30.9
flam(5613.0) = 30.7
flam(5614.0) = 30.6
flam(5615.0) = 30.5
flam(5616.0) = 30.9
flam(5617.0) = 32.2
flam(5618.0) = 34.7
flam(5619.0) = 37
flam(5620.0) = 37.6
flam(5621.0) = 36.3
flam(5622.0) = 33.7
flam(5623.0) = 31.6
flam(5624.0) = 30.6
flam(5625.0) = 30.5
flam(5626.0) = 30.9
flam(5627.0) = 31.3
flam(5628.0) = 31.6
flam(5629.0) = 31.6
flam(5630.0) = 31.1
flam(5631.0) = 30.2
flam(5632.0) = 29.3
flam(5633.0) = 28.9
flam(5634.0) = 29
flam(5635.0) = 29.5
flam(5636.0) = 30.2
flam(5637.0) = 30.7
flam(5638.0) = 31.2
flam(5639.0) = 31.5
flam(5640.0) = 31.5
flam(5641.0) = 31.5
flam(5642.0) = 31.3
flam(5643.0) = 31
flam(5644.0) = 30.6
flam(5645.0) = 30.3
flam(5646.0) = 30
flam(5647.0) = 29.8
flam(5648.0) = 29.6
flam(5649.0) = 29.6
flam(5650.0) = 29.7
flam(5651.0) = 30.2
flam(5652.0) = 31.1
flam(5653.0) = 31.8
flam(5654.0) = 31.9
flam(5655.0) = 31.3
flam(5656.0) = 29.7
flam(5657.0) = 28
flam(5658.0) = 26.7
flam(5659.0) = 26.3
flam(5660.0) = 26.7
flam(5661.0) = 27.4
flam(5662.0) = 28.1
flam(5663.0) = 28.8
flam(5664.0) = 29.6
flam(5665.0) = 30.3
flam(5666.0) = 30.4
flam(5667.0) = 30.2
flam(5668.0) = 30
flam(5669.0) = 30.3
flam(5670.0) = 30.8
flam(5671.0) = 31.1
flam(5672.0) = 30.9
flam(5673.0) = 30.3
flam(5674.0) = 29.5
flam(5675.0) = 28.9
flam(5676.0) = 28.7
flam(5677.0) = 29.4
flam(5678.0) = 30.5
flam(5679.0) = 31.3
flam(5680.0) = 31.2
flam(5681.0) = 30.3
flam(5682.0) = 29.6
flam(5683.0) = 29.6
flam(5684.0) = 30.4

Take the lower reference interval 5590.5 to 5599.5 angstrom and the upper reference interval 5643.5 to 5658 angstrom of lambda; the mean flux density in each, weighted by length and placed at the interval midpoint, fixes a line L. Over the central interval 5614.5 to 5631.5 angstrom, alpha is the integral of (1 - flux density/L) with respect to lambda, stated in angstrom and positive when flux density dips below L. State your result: -1.7 angstrom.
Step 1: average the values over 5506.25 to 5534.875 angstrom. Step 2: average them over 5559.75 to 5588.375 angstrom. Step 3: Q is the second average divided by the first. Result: 1.0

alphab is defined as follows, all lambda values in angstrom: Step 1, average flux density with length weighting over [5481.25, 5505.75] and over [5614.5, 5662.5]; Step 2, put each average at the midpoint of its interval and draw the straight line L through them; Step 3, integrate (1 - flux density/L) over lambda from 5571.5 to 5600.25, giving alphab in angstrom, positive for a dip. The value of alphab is 0.8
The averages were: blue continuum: 31.4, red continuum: 30.8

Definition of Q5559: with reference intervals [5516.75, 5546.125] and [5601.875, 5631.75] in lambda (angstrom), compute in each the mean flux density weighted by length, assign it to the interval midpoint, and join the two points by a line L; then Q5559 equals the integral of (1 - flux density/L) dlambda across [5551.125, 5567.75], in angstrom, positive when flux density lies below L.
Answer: 0.7 angstrom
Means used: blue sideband 32.2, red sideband 31.6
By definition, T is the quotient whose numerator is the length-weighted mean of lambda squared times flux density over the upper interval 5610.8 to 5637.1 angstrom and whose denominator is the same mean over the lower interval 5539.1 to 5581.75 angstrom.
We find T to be 1.1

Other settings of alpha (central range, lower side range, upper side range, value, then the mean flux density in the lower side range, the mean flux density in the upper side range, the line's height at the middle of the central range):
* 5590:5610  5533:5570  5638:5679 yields 0.80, 30.9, 29.9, 30.5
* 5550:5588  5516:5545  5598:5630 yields 1.18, 32.3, 31.2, 31.8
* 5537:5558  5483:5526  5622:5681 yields -0.38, 31.4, 30.1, 31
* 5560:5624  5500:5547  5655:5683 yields -0.38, 31.1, 29.5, 30.3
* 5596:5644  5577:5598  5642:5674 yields -1.09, 30.6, 29.8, 30.2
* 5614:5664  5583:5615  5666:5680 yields -1.20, 29.8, 30.2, 30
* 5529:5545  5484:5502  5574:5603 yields -0.14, 32.3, 30.1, 31.3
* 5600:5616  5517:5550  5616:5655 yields 0.72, 32.1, 31.3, 31.6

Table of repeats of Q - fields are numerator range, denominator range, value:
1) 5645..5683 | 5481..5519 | 0.96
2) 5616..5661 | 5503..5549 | 0.99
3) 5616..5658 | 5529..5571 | 1.00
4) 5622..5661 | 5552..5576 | 1.01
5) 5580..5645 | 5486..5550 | 0.98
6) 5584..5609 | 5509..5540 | 0.92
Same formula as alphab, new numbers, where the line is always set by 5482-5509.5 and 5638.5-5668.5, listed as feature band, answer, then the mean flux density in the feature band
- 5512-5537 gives -1.1 angstrom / 32.2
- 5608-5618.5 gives -0.5 angstrom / 31.5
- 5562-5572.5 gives 0.4 angstrom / 29.3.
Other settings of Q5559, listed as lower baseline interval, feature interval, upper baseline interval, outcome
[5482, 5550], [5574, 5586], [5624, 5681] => -0.54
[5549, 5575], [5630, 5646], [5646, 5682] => -0.32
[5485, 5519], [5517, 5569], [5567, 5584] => -1.28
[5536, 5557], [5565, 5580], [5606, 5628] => 0.98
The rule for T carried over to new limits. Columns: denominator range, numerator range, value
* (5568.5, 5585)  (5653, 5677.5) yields 0.98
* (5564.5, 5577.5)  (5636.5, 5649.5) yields 1.07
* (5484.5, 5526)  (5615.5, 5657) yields 1.04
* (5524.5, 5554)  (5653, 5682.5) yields 0.98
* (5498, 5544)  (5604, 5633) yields 1.05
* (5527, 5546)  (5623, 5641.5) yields 1.01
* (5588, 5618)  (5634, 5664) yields 1.02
